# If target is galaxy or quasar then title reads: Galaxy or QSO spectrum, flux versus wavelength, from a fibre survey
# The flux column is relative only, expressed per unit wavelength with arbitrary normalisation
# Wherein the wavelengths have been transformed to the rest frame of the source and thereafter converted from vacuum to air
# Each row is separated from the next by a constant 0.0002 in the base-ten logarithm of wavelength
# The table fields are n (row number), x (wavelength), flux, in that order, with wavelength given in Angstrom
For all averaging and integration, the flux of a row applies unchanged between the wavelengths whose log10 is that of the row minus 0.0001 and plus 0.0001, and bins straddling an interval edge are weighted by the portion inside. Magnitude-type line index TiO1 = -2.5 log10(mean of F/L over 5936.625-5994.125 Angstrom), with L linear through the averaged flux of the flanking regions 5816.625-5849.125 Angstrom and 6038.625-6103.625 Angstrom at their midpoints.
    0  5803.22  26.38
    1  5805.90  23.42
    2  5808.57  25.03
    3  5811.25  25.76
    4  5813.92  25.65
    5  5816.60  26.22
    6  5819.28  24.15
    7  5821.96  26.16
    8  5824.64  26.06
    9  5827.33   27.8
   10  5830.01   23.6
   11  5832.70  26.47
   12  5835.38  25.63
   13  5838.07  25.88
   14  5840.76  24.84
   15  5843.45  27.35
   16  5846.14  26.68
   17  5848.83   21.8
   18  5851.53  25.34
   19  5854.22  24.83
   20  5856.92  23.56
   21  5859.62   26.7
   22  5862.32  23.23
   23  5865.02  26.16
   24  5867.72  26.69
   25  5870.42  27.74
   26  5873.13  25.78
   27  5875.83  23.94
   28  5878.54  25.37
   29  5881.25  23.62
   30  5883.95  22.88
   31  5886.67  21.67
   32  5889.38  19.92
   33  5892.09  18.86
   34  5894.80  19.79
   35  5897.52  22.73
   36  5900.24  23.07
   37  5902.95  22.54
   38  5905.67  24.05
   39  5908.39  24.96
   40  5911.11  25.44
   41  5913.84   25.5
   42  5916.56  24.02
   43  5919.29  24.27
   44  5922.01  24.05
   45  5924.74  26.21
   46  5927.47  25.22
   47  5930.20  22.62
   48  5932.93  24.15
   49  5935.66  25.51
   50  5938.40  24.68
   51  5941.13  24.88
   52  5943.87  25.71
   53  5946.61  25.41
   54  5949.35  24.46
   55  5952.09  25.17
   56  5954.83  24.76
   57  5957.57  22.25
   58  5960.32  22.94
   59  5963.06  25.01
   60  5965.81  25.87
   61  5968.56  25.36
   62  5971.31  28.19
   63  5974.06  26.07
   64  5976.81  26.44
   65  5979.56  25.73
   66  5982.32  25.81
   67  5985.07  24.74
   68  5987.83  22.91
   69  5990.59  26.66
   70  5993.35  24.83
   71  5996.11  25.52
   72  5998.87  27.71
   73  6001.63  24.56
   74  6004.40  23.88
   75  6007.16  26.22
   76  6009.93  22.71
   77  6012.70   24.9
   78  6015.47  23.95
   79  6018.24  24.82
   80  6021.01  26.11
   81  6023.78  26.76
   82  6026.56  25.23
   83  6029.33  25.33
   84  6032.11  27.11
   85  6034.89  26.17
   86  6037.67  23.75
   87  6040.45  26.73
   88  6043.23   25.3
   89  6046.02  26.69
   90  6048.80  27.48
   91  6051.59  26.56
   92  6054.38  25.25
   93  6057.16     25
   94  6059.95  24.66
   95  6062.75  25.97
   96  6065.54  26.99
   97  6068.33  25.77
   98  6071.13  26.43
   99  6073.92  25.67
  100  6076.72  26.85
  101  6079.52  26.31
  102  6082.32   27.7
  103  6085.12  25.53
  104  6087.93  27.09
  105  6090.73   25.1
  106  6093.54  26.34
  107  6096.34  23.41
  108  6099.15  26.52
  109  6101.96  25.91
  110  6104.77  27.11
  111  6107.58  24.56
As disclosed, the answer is 0.032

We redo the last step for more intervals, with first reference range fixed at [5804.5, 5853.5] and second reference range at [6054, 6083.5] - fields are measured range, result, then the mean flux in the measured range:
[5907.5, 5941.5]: 0.04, 24.7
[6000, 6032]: 0.04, 25.1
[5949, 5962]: 0.08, 23.9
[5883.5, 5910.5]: 0.16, 22.1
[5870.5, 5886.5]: 0.05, 24.4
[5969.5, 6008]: 0.01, 25.7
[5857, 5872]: -0.01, 25.9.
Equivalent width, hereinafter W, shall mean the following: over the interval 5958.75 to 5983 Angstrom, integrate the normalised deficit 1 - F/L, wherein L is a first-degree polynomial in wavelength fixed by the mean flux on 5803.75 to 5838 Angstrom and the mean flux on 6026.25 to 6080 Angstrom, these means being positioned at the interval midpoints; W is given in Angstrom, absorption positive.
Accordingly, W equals 0.1 Angstrom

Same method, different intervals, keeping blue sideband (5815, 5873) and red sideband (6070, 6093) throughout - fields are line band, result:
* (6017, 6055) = 0.32 Angstrom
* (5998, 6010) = 0.43 Angstrom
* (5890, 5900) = 1.95 Angstrom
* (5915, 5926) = 0.50 Angstrom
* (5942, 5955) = 0.39 Angstrom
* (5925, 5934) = 0.55 Angstrom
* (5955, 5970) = 0.93 Angstrom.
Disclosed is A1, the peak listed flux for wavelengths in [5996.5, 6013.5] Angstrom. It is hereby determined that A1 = 27.71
